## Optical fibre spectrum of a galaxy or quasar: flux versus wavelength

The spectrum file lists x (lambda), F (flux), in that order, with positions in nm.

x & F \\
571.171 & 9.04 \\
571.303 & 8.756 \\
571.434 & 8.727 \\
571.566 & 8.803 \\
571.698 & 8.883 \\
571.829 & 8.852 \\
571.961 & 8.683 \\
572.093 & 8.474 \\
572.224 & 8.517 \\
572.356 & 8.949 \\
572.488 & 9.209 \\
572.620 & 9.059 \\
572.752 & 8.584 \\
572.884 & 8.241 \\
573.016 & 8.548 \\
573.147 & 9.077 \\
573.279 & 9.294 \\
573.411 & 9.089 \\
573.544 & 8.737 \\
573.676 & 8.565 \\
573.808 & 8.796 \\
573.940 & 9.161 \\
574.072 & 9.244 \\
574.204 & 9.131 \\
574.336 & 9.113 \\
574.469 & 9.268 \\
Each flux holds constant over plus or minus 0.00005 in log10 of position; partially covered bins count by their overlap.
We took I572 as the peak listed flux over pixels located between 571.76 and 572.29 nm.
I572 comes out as 8.852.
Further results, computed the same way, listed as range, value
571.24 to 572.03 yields 8.883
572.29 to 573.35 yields 9.294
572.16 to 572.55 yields 9.209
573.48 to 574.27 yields 9.244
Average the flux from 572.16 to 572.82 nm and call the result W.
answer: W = 8.85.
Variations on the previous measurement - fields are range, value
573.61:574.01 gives 8.85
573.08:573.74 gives 8.95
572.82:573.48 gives 8.85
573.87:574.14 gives 9.21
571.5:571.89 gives 8.85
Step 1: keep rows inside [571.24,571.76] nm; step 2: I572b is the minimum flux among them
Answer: 8.727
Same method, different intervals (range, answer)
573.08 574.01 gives 8.565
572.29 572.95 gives 8.241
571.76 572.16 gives 8.474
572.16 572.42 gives 8.517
